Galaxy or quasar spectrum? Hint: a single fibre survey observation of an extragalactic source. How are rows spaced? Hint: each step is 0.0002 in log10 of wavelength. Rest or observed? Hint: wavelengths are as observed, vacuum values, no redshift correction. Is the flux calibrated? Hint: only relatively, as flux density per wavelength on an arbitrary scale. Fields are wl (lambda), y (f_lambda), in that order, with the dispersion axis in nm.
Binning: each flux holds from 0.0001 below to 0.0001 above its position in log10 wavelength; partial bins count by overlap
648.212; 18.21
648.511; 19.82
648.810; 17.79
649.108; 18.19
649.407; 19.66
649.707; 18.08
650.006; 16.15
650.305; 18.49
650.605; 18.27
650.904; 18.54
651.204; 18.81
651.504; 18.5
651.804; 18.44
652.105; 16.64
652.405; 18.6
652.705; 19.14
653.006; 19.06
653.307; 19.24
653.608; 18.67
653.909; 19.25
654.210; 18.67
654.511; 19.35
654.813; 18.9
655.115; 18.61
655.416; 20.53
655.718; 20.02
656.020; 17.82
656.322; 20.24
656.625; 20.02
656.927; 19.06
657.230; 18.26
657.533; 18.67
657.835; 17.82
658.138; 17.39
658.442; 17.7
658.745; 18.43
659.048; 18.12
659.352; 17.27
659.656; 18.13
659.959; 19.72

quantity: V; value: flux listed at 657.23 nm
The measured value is 18.26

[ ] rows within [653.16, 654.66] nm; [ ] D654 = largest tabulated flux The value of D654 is 19.35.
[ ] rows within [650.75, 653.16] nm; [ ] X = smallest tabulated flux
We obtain 16.64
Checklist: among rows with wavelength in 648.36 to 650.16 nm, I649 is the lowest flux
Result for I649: 16.15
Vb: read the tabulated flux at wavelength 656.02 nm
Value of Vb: 17.82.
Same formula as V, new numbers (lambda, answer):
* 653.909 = 19.25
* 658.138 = 17.39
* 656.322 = 20.24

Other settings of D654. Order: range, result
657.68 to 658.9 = 18.43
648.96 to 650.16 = 19.66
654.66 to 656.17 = 20.53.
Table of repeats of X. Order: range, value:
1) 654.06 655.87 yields 18.61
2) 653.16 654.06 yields 18.67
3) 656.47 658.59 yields 17.39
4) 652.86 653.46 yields 19.06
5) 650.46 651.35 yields 18.27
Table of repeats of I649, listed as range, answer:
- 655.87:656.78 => 17.82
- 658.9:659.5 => 17.27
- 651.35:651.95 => 18.44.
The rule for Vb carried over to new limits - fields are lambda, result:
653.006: 19.06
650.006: 16.15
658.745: 18.43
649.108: 18.19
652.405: 18.6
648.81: 17.79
